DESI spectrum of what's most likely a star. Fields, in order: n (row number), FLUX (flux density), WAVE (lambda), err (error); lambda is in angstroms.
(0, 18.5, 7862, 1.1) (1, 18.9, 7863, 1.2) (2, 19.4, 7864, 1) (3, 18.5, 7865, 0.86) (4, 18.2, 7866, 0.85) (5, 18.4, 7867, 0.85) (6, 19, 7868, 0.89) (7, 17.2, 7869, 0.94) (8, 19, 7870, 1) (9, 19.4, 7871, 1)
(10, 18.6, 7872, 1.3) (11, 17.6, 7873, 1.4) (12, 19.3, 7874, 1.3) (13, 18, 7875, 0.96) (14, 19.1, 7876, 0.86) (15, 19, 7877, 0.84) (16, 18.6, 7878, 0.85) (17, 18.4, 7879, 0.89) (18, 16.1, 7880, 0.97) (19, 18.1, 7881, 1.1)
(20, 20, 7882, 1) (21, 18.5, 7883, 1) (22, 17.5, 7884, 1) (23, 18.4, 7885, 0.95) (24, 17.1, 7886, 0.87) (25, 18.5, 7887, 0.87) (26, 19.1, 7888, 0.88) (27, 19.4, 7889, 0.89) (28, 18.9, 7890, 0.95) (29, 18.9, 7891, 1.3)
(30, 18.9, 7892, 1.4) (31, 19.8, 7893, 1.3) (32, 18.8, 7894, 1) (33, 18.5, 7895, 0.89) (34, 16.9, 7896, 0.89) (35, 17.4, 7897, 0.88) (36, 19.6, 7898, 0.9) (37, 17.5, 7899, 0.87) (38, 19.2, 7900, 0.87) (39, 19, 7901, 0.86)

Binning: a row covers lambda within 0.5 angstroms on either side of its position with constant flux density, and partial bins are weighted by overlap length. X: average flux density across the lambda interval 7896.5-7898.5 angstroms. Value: 18.5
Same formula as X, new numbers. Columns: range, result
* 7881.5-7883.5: 19.2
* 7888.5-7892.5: 19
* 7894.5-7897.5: 17.6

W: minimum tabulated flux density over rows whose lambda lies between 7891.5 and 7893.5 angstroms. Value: 18.9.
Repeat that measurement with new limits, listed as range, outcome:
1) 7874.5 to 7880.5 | 16.1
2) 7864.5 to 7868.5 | 18.2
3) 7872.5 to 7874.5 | 17.6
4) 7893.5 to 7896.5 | 16.9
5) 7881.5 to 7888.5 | 17.1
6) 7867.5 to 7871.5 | 17.2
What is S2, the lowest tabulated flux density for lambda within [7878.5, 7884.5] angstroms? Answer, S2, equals 16.1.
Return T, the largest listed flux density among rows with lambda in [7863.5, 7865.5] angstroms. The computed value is 19.4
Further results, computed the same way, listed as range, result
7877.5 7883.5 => 20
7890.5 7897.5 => 19.8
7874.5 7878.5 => 19.1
